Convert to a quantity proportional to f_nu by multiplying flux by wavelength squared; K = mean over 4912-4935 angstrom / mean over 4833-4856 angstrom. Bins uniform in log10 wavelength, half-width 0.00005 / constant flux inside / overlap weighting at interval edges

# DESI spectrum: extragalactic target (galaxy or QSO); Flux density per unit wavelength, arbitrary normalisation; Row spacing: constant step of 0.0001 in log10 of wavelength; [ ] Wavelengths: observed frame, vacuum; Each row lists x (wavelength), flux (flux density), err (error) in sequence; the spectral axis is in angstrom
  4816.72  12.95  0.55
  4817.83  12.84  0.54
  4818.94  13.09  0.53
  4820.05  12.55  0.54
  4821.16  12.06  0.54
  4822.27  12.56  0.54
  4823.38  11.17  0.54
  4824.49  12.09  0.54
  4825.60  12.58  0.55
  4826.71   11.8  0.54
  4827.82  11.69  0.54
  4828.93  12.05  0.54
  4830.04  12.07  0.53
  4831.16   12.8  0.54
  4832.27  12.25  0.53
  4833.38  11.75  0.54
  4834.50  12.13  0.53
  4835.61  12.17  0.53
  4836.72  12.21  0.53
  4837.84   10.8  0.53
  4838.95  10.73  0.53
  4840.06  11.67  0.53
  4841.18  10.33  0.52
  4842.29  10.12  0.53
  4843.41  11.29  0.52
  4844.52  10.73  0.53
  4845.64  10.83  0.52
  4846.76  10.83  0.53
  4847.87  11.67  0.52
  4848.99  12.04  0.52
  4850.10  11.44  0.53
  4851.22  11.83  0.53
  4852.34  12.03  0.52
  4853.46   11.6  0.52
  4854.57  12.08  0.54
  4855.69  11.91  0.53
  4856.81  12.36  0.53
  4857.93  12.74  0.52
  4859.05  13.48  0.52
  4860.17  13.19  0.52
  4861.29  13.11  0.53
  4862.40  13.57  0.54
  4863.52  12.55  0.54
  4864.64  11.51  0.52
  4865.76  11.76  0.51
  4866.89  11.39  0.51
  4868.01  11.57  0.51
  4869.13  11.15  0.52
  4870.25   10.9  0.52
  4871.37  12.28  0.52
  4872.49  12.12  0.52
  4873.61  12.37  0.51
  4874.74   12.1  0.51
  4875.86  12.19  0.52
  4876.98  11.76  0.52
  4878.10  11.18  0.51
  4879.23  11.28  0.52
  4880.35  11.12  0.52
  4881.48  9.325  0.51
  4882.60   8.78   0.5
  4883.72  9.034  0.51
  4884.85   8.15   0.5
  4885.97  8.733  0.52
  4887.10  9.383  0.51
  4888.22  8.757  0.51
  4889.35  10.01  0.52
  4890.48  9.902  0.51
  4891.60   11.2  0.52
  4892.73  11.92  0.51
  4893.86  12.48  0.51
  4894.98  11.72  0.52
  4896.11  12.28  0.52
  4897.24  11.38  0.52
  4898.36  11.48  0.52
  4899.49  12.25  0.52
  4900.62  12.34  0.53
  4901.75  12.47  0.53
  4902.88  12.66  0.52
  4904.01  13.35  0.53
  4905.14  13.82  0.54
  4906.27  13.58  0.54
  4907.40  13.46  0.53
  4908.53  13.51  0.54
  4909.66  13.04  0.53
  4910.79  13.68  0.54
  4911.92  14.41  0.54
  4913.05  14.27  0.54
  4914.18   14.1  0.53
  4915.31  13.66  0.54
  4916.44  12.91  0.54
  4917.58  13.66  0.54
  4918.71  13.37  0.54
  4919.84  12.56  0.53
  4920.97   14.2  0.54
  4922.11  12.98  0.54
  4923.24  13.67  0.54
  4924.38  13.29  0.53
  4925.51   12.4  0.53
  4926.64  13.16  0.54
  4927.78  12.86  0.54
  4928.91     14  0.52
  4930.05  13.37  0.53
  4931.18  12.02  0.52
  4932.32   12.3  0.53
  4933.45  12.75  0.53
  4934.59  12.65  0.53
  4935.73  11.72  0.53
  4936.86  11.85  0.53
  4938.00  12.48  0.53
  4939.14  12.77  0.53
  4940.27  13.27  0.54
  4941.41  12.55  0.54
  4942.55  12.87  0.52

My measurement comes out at 1.20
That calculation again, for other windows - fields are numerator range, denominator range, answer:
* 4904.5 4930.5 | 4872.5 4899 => 1.27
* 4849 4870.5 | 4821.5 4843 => 1.05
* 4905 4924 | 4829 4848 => 1.22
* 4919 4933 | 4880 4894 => 1.35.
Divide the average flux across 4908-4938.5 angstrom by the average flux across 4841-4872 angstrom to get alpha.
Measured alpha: 1.11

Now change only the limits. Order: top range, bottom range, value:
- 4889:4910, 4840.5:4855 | 1.09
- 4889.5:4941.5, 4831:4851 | 1.12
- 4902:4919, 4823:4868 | 1.14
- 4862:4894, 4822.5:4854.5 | 0.94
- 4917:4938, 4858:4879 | 1.07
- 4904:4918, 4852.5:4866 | 1.09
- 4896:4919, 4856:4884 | 1.12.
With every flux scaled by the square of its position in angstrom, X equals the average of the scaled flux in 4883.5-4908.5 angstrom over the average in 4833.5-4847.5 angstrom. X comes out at 1.05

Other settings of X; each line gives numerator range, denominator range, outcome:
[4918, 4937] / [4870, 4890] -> 1.25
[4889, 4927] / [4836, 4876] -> 1.11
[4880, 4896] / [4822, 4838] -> 0.86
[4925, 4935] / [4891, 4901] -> 1.10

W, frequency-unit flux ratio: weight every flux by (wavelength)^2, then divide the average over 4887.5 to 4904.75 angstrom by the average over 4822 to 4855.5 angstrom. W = 1.02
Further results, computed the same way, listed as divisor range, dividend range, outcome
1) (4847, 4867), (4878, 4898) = 0.86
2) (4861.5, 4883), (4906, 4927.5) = 1.18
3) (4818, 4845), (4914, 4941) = 1.14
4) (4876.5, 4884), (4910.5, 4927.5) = 1.32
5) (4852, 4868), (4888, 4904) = 0.95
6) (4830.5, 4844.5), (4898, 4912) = 1.17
